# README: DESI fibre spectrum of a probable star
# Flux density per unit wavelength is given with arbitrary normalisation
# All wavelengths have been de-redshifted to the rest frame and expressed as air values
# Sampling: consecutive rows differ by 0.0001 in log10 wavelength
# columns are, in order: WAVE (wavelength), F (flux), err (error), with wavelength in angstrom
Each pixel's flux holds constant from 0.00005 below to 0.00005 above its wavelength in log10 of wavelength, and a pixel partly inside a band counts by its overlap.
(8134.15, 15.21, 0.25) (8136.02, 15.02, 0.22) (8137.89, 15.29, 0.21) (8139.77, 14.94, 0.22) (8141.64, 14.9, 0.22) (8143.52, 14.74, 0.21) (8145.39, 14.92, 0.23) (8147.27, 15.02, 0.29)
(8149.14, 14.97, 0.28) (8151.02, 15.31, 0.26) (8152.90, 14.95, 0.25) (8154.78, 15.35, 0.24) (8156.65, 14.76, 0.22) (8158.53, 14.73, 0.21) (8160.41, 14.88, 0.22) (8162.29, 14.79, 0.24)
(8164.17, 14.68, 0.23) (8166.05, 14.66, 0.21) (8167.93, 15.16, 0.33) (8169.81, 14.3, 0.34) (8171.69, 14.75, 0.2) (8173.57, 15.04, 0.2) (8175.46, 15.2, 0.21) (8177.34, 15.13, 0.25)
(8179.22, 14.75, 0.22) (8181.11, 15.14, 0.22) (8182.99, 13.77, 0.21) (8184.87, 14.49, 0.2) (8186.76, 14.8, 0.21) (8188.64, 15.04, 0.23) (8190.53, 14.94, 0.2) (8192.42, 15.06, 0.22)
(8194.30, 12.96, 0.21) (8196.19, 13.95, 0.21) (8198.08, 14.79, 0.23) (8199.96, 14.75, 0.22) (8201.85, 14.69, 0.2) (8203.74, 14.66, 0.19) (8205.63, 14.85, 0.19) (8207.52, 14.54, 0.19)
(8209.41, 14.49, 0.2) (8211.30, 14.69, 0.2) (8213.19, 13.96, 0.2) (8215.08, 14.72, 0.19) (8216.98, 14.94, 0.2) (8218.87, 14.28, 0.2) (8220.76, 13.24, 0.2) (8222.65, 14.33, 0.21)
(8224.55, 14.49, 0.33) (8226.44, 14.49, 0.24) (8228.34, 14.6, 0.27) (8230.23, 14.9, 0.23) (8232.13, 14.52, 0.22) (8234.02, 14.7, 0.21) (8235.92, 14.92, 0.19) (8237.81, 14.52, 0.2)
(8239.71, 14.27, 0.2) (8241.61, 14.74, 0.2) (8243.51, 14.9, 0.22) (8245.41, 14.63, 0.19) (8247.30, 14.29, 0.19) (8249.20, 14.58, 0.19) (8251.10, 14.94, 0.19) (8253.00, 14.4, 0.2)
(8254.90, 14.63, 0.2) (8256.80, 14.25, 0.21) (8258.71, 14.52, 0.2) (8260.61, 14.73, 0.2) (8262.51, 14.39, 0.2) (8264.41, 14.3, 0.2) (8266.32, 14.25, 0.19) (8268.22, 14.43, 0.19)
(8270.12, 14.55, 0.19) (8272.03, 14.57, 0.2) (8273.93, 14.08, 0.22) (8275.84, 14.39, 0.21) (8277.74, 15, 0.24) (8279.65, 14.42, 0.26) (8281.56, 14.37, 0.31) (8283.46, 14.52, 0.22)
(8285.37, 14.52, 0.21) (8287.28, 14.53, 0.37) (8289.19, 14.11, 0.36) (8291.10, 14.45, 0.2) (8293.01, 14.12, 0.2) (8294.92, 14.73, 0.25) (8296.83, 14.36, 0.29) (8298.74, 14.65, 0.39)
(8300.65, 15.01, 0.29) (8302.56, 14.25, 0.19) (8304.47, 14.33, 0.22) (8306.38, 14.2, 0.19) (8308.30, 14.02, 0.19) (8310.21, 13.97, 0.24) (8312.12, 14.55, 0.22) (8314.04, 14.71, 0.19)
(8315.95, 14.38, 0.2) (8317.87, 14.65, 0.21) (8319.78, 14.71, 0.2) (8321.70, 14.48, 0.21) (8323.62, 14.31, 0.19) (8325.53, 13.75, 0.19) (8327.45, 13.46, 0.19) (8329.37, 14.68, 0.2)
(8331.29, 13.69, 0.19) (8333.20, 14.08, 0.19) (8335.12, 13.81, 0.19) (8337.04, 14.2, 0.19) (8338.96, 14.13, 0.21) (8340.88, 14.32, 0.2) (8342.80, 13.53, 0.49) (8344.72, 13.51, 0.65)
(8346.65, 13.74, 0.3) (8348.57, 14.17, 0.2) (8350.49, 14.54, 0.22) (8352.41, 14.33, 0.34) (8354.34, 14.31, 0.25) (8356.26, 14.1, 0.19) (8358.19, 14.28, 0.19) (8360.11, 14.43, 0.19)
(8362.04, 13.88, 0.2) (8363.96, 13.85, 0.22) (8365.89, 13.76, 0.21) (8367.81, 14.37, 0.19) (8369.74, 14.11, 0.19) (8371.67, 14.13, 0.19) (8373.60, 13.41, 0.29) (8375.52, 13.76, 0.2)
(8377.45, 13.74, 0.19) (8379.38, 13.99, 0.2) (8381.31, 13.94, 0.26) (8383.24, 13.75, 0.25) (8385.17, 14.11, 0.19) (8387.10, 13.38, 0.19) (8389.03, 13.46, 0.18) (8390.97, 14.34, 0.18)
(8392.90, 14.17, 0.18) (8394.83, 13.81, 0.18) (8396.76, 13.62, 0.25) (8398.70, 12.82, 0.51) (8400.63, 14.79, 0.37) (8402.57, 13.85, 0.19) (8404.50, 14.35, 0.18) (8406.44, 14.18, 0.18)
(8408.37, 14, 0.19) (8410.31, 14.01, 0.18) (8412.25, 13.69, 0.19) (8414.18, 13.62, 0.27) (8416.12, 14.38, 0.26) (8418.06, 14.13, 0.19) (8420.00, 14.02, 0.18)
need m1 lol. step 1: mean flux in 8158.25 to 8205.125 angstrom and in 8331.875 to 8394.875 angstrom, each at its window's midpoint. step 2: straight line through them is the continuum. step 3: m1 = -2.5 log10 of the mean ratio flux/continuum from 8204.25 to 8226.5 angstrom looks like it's 0.01 mag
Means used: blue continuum 14.7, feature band 14.4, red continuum 14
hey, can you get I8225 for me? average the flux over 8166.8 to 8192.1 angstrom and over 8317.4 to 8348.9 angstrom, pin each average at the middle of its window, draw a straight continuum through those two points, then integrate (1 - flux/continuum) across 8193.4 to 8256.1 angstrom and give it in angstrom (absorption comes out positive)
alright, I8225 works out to 0.4 angstrom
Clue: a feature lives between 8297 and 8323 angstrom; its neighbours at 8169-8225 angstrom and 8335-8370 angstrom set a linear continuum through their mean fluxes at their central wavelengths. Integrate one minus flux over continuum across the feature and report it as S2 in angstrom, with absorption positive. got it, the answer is -0.4 angstrom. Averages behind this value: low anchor 14.6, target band 14.4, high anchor 14.1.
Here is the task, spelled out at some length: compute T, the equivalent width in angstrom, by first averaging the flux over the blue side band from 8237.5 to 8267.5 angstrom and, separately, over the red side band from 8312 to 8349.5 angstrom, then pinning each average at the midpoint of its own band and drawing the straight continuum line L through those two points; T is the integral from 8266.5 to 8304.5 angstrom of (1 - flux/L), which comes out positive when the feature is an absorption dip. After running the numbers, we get -0.3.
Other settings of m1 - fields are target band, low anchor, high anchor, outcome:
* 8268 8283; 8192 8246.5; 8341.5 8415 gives -0.014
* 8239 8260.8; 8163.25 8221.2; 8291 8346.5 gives -0.010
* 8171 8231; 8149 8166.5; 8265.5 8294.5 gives 0.012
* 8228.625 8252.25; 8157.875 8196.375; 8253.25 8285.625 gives -0.009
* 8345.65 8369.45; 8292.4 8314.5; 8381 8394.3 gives -0.006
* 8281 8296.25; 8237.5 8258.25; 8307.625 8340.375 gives -0.003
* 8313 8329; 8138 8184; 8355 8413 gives -0.008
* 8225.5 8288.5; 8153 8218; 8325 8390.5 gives -0.011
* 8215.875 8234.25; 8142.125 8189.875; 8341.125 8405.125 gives 0.012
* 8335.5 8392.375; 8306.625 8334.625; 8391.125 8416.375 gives 0.008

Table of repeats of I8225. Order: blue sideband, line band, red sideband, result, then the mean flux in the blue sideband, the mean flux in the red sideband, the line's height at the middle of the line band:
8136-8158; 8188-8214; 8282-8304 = 0.5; 15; 14.5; 14.8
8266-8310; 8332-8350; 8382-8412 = 0.3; 14.4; 13.9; 14.2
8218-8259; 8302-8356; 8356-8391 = -0.2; 14.5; 13.9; 14.1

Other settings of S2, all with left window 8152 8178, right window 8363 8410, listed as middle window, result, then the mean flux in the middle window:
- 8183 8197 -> 0.3 angstrom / 14.4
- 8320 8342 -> 0.1 angstrom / 14.1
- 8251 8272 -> 0.0 angstrom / 14.5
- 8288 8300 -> -0.1 angstrom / 14.4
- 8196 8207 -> 0.0 angstrom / 14.7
